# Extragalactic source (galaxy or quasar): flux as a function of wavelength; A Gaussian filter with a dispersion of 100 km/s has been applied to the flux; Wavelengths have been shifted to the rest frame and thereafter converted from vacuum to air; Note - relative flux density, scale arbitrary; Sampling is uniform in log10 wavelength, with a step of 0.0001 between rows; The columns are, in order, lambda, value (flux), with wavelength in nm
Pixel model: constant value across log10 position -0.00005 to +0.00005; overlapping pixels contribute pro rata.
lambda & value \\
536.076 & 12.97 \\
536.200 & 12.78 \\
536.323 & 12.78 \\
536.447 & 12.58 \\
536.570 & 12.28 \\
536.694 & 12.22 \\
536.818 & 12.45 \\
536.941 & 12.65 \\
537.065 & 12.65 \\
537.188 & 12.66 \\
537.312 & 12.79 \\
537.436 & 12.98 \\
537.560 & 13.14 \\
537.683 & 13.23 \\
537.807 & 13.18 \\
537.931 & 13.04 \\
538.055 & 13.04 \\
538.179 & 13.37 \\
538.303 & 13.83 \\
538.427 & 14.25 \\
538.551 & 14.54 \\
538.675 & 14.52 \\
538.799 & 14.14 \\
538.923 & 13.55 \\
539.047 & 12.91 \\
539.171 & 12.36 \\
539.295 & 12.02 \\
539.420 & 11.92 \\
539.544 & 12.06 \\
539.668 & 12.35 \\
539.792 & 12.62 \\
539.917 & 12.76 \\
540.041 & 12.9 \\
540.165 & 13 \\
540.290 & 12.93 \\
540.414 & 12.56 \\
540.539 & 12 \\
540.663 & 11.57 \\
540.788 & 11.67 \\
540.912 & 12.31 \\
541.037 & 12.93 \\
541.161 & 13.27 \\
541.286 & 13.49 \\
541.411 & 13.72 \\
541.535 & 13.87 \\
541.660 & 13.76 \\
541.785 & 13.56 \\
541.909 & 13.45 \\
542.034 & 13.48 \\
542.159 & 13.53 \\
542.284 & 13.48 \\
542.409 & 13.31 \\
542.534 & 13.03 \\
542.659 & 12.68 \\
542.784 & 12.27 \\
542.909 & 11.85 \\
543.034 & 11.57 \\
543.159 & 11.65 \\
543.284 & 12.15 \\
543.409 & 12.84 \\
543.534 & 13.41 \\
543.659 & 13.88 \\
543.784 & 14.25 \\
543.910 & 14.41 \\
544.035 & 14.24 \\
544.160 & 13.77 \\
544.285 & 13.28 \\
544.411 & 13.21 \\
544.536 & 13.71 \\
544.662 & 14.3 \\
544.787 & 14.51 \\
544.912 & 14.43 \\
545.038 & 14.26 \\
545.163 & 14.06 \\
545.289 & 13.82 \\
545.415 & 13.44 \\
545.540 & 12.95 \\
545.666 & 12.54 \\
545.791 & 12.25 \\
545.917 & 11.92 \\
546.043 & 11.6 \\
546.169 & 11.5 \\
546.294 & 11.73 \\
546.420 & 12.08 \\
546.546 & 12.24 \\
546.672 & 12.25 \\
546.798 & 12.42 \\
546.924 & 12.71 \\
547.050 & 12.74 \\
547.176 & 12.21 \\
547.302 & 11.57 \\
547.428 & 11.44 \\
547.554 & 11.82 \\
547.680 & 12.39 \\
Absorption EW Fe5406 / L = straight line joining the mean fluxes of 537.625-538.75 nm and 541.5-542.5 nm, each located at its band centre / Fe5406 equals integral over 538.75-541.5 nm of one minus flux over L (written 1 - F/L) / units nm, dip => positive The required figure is 0.183 nm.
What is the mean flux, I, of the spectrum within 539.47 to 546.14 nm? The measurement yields 13.1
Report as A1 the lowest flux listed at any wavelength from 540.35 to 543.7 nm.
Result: 11.57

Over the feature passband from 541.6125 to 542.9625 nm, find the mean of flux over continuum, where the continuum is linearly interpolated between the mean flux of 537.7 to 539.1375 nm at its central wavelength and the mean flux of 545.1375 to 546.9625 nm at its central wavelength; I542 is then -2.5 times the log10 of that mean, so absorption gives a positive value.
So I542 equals -0.01 mag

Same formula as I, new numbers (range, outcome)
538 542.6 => 13.1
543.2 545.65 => 13.7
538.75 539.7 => 12.7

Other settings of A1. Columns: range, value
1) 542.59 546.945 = 11.5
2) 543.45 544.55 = 13.21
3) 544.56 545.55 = 12.95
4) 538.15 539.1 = 12.91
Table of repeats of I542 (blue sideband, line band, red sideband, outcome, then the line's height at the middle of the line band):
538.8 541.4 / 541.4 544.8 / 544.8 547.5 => -0.058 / 12.6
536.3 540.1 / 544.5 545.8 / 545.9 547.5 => -0.127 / 12.2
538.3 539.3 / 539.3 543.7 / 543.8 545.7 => 0.078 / 13.7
